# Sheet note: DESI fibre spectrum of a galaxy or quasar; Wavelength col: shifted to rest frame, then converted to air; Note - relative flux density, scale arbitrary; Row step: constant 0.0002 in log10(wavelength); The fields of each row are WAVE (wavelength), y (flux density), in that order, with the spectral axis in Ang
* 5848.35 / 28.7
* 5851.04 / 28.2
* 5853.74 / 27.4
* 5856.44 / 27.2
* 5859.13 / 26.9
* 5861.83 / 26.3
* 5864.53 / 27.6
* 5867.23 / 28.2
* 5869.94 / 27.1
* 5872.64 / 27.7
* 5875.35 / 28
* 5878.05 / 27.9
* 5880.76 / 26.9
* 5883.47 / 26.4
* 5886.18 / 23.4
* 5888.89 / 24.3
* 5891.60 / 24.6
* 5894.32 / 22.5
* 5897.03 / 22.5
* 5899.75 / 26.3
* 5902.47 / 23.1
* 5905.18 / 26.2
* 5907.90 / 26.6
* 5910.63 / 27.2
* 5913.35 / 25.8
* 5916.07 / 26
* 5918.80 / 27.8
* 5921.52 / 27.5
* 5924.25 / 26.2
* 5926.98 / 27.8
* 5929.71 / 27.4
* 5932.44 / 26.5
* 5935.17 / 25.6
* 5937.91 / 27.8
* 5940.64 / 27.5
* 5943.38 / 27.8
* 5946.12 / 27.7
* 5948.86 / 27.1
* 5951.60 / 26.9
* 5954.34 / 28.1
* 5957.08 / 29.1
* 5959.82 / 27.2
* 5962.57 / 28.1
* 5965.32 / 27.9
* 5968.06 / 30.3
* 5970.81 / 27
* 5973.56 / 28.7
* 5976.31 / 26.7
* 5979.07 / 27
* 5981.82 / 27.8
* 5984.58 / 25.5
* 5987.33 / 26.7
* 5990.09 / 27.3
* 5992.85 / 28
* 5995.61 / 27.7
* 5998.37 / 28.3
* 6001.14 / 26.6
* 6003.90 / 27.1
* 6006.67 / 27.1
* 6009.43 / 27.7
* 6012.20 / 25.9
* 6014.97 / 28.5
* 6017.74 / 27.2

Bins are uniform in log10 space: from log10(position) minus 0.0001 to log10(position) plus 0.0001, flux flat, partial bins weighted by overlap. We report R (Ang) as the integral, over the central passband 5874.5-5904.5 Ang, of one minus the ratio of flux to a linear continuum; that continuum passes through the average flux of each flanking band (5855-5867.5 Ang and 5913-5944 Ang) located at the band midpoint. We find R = 2.3 Ang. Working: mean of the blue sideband 27.2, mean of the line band 25.1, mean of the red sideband 27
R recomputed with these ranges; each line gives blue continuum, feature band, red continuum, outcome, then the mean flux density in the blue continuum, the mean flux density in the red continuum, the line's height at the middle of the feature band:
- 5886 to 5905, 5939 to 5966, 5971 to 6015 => -1.9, 24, 27.2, 25.9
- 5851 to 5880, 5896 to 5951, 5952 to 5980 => 2.4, 27.5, 28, 27.8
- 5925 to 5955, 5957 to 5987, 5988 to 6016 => -0.4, 27.2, 27.4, 27.3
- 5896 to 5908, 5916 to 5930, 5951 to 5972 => -0.6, 24.8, 28.1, 26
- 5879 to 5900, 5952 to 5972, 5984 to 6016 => -1.4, 24.6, 27.2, 26.3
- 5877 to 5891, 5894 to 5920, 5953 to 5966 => 0.9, 25.7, 28.1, 26.4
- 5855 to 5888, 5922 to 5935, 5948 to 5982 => 0.3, 26.9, 27.9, 27.5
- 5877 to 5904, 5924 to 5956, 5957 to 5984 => -0.7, 24.8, 27.8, 26.7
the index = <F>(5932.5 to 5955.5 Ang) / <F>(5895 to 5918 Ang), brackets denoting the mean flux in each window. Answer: 1.1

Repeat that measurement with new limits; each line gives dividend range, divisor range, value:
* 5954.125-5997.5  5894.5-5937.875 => 1.06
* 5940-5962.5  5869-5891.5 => 1.05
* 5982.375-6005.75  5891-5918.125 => 1.08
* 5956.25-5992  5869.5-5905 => 1.09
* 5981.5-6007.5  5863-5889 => 1.01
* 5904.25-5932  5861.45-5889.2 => 1.00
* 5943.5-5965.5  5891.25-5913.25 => 1.11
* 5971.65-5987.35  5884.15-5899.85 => 1.14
